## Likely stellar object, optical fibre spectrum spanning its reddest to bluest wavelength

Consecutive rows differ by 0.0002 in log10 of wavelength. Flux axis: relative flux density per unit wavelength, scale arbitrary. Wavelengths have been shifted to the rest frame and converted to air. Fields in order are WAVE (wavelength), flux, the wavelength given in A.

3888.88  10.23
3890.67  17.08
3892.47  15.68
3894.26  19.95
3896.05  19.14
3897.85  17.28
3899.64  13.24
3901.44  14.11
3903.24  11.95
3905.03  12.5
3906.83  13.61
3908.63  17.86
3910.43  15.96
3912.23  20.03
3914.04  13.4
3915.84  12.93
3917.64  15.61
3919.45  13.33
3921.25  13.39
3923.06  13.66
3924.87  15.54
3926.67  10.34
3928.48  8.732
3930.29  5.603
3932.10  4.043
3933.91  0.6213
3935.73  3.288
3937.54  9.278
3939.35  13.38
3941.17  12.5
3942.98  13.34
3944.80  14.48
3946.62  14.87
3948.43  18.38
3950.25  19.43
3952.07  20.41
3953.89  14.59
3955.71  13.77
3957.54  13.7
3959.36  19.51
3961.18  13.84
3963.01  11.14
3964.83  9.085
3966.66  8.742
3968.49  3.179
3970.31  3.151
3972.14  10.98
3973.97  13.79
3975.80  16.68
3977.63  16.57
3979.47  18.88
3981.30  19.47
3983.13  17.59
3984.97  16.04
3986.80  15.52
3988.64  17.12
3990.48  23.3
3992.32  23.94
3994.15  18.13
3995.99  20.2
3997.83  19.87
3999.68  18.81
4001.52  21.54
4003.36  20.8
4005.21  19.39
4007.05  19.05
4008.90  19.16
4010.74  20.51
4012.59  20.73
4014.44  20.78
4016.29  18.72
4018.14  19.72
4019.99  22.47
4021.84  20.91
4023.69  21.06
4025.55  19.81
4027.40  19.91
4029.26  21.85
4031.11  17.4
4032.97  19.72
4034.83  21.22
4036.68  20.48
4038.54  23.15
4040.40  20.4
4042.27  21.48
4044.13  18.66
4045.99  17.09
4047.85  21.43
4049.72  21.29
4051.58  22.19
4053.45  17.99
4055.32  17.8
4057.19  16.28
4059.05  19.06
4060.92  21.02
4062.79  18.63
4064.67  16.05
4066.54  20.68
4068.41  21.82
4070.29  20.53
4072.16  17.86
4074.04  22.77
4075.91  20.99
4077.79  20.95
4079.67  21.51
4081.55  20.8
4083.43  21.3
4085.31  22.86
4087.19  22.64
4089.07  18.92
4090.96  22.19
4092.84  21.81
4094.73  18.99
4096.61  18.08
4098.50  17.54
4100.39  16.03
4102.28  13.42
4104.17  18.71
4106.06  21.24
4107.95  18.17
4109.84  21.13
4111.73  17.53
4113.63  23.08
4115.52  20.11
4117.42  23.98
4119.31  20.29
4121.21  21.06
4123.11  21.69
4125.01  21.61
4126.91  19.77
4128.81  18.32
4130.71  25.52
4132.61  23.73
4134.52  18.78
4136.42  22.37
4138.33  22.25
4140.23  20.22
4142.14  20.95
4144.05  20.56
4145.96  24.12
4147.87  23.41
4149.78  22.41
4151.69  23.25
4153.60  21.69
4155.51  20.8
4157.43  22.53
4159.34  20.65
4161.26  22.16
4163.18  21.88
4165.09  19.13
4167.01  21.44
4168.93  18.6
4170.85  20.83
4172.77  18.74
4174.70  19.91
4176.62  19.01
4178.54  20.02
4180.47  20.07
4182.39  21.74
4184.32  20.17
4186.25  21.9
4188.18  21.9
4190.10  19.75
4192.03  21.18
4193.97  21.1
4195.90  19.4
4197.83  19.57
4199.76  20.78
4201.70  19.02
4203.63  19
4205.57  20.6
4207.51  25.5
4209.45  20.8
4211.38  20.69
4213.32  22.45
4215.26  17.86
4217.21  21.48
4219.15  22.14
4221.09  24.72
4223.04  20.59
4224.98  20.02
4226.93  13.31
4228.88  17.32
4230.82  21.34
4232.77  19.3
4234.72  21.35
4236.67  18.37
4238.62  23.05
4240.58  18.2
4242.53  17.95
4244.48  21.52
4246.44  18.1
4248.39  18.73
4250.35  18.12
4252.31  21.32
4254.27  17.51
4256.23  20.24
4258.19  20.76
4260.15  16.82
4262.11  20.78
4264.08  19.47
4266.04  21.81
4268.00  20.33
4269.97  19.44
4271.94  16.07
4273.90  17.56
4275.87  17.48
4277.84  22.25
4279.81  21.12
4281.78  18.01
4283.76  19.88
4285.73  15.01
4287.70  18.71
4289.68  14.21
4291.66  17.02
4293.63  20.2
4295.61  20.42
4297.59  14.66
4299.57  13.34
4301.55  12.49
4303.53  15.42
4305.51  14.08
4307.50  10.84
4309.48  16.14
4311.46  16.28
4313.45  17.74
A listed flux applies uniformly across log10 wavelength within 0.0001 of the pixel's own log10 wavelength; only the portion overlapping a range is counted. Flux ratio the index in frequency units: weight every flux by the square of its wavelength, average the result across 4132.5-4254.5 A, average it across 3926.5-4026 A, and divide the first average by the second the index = 1.47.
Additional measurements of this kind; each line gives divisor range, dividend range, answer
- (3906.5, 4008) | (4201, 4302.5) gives 1.52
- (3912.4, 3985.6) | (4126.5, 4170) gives 1.86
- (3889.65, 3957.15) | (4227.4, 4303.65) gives 1.62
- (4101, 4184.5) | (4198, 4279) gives 1.00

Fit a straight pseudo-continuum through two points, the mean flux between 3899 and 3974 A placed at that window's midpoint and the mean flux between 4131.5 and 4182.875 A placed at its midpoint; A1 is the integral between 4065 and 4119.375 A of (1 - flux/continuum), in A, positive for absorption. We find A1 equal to -4.7 A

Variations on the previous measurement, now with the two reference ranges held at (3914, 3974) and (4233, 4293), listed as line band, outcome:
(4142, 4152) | -3.7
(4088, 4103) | -3.2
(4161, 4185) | -4.6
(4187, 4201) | -2.4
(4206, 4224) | -3.8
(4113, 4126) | -4.8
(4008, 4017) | -4.5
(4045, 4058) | -4.5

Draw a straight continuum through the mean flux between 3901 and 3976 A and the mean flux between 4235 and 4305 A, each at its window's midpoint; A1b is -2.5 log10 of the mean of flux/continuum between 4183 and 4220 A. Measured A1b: -0.206 mag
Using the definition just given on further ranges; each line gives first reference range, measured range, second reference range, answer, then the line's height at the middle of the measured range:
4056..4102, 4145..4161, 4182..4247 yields -0.113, 20.1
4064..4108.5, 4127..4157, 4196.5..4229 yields -0.090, 20.1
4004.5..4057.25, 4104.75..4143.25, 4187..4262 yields -0.052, 20.1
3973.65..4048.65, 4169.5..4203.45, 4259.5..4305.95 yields -0.100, 18.5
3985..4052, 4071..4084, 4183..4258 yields -0.038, 20.2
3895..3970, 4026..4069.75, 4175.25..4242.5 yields -0.234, 16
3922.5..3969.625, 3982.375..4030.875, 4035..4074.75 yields -0.221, 16.2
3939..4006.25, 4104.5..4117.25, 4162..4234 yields -0.097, 18.6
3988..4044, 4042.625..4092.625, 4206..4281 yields 0.005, 20.3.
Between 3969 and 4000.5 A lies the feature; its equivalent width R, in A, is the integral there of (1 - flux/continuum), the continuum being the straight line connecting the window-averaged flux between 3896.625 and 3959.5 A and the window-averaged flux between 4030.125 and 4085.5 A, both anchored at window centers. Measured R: -1.1 A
